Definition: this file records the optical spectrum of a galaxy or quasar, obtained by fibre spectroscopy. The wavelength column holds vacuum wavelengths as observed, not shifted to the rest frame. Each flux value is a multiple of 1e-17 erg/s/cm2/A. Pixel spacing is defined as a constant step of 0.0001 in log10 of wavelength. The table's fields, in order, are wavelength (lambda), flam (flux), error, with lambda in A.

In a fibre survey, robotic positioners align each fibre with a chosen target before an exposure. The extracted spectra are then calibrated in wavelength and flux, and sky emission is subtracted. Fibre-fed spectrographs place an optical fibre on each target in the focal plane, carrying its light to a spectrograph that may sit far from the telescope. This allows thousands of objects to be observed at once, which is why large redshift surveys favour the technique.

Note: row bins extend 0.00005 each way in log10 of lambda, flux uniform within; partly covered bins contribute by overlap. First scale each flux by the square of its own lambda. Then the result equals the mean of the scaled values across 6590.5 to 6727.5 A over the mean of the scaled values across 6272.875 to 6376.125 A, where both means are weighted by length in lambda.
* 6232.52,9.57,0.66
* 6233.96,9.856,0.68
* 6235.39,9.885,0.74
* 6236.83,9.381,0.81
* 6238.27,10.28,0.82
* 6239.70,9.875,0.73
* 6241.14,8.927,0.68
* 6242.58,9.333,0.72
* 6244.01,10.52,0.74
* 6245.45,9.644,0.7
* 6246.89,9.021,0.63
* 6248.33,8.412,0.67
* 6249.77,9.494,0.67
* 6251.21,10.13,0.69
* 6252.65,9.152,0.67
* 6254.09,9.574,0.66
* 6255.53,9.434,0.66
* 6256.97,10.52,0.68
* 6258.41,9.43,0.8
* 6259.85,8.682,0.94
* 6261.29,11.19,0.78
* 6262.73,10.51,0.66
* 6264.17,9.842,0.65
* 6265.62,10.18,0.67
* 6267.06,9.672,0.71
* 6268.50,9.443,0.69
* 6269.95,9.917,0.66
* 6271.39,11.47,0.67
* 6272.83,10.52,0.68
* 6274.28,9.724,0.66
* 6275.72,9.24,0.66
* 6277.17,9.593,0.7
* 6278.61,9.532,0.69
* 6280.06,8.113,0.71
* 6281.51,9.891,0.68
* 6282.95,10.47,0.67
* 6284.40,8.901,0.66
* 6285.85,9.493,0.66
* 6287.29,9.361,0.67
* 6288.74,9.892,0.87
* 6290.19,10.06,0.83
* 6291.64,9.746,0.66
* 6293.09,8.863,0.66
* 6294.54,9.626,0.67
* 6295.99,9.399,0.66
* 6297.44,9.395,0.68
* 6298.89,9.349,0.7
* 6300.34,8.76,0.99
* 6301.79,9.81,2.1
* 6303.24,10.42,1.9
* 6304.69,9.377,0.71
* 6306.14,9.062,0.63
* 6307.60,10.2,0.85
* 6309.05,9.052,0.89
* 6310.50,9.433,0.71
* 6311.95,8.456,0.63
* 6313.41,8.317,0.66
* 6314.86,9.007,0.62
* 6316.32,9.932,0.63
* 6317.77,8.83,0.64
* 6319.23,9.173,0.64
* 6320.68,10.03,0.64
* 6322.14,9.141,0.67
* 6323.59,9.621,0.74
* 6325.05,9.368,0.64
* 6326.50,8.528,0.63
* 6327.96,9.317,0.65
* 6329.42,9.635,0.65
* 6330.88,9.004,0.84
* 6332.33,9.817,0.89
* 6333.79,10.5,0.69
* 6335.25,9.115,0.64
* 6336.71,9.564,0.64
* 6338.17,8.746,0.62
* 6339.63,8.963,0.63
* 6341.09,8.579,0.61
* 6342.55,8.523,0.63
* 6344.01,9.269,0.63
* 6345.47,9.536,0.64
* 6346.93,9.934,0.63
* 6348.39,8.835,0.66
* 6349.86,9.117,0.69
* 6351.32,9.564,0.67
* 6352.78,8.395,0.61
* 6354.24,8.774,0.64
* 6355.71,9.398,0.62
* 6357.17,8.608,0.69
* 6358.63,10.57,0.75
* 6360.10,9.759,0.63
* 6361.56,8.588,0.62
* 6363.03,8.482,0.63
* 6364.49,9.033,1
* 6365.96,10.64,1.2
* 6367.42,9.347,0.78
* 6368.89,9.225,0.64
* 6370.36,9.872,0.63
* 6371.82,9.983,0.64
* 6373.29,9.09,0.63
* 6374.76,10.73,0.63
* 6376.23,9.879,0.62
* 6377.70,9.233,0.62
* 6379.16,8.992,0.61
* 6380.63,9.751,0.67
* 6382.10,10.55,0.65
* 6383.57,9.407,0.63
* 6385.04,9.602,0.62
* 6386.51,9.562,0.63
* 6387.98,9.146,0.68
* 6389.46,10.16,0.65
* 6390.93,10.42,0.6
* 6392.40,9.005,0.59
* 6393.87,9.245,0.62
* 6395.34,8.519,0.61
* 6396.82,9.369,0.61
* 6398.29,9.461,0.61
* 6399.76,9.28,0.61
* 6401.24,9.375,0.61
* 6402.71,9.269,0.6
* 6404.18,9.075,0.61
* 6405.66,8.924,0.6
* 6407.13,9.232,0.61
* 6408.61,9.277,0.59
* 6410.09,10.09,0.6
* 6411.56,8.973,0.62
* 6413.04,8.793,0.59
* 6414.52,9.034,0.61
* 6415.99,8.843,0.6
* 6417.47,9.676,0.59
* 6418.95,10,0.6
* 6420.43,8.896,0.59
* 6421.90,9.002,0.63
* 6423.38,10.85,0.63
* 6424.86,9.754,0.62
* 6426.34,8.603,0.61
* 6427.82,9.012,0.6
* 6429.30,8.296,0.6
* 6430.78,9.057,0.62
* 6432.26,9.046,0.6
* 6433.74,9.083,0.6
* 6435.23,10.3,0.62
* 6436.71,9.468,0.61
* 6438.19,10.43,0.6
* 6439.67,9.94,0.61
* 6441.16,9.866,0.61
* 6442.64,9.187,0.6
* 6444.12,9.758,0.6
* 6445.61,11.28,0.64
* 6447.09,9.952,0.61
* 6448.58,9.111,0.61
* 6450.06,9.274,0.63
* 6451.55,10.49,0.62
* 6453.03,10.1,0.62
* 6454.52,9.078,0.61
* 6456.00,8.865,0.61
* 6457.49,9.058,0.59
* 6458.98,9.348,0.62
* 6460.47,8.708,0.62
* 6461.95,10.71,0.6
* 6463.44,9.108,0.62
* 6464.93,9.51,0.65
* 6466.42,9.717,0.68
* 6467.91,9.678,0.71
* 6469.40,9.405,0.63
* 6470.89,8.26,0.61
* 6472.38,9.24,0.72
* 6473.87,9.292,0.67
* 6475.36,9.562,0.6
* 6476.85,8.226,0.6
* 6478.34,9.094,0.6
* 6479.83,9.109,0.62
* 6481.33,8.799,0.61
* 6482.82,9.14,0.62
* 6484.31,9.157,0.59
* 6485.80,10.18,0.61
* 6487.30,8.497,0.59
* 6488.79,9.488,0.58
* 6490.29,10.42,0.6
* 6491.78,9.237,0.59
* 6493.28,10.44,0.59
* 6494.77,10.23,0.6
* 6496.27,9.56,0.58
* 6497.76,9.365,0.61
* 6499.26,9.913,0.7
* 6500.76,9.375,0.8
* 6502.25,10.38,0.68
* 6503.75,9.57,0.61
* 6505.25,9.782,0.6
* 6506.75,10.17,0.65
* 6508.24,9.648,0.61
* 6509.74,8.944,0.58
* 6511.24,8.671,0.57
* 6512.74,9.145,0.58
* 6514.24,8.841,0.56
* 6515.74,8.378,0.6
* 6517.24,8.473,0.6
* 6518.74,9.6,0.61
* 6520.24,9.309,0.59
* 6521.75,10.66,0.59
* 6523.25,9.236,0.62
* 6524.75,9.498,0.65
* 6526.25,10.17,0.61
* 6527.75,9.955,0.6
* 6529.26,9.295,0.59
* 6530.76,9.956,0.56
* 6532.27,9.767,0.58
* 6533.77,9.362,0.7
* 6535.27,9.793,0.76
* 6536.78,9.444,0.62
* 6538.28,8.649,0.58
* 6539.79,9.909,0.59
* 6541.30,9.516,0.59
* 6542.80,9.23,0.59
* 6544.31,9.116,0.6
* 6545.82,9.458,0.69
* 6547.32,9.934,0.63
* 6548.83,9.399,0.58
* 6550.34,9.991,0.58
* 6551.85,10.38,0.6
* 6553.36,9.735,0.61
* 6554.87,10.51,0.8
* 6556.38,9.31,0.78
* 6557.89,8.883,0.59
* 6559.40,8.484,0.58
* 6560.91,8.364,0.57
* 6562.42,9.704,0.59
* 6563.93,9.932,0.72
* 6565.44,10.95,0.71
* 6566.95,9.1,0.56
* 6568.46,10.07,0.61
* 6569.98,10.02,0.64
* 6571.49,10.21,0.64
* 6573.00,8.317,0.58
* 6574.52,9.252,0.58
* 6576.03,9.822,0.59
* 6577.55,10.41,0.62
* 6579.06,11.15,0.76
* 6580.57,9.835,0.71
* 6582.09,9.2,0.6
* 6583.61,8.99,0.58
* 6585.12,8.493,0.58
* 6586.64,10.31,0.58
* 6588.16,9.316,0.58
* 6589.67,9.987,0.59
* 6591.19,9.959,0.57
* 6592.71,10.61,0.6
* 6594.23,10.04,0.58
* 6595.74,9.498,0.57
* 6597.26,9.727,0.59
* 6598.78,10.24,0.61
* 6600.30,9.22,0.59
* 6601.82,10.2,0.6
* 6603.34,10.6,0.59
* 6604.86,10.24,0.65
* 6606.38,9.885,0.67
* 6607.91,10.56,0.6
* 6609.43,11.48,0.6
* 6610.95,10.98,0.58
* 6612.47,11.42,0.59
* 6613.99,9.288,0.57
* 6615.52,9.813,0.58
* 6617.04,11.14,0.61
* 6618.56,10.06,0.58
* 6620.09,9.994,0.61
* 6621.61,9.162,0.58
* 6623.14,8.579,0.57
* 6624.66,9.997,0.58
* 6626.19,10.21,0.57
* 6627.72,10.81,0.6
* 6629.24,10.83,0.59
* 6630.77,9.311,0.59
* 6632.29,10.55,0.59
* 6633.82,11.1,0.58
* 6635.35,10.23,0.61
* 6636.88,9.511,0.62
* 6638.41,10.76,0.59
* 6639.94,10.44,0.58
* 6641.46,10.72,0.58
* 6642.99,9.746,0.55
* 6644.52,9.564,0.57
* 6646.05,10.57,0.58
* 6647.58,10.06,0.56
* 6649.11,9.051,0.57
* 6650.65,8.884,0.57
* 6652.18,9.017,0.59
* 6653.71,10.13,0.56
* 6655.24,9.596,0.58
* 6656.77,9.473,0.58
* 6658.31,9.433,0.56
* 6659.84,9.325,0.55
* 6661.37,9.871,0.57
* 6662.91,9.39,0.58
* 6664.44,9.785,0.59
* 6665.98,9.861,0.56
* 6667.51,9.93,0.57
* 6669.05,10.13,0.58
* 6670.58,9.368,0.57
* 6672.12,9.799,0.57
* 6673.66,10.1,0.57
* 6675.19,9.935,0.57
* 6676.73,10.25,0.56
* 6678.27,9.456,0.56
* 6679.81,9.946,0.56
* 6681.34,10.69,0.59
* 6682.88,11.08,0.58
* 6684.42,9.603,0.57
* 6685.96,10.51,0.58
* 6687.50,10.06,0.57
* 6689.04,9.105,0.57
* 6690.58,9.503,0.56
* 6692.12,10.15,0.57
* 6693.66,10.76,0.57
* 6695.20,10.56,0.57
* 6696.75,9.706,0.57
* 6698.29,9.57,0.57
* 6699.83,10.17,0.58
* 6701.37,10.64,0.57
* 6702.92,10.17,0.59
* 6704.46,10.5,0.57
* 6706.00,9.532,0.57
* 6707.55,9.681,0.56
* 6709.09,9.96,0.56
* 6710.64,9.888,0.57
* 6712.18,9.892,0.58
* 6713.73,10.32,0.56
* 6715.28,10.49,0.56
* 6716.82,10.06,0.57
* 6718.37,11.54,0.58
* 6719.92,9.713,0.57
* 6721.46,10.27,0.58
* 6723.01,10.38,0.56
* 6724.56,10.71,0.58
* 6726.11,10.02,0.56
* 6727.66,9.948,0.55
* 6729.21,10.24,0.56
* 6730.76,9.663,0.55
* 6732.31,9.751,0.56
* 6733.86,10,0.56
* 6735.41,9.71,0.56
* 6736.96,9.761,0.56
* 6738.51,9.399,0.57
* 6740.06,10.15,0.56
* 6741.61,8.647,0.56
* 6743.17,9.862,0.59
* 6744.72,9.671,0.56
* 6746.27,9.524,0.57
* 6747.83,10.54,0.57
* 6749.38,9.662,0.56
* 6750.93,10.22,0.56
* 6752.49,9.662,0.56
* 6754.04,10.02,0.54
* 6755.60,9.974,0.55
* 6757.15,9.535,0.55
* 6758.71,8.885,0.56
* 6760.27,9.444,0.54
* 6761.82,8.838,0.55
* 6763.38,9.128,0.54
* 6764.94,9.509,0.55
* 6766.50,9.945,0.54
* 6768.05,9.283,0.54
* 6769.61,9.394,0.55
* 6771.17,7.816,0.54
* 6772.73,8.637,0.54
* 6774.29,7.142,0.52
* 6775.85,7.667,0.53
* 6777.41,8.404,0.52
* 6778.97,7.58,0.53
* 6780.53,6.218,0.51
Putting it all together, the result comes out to 1.19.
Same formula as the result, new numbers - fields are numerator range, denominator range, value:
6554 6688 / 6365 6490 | 1.11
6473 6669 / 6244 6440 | 1.11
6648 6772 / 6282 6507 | 1.15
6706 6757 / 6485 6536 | 1.11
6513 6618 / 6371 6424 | 1.09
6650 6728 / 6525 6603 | 1.07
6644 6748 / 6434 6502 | 1.12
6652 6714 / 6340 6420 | 1.16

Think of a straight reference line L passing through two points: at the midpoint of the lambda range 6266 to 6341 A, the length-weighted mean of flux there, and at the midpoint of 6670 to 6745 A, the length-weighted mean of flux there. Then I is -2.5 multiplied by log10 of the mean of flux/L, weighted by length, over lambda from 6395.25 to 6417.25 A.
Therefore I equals 0.05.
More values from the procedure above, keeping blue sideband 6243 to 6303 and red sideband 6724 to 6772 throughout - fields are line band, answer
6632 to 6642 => -0.089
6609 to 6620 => -0.096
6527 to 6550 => 0.014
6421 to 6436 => 0.041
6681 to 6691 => -0.047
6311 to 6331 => 0.056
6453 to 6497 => 0.033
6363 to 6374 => 0.015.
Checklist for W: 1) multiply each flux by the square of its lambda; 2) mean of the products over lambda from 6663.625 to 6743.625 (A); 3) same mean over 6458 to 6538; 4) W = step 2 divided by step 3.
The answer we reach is 1.13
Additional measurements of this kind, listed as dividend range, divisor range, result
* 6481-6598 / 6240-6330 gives 1.09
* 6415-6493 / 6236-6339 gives 1.04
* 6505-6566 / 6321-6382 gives 1.07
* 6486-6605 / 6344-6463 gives 1.06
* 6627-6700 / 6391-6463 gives 1.14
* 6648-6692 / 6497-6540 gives 1.08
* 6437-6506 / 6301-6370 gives 1.07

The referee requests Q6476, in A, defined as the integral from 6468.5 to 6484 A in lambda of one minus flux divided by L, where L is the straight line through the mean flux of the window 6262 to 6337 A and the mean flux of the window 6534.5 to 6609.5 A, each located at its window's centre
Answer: 1.0 A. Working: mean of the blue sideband 9.53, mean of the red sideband 9.73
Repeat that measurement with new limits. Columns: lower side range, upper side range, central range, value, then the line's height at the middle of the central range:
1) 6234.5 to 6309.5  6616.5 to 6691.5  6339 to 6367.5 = 1.5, 9.71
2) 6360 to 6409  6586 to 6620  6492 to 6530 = 1.3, 9.89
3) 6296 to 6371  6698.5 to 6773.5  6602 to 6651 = -2.6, 9.67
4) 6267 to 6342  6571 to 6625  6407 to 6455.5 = 0.8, 9.66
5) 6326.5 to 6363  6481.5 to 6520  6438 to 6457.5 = -0.8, 9.38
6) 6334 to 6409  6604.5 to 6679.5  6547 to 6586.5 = 0.7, 9.82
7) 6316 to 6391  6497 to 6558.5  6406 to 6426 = 0.1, 9.45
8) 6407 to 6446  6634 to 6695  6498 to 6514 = 0.1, 9.61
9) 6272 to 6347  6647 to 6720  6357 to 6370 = 0.1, 9.46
